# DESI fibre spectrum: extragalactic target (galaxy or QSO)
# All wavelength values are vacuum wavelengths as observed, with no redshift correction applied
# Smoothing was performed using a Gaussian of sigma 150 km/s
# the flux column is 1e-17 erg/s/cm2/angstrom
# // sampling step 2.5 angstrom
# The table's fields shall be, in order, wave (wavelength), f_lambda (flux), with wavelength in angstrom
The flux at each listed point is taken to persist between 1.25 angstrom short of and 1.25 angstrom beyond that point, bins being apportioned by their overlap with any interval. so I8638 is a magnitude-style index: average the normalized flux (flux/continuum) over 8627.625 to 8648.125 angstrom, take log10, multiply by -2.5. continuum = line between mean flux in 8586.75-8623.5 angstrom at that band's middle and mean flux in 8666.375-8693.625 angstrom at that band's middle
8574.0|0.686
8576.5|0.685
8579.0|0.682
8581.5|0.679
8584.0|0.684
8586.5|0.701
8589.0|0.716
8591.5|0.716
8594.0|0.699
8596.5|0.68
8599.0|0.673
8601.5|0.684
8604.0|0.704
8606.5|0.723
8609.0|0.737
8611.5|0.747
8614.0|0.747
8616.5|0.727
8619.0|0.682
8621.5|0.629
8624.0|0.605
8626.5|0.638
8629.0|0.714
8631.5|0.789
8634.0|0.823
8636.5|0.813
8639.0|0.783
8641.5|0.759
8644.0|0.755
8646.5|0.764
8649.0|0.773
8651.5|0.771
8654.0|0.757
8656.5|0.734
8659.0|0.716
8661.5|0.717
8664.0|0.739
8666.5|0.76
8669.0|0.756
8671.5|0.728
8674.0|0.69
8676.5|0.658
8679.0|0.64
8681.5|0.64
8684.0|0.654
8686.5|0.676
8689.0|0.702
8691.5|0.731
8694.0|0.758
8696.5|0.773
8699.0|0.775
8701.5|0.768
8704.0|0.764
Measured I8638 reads -0.11 mag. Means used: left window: 0.702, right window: 0.693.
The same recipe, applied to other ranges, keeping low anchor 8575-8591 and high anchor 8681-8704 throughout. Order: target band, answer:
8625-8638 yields -0.07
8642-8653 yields -0.08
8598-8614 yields -0.02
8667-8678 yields 0.01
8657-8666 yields -0.02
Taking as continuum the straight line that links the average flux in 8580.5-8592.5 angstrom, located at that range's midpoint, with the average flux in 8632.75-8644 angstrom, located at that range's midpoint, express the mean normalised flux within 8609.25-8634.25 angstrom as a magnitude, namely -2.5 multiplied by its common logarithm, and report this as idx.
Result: 0.080 mag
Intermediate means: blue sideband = 0.699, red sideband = 0.79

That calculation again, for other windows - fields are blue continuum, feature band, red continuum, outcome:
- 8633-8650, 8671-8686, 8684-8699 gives 0.12 mag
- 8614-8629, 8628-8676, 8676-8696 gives -0.12 mag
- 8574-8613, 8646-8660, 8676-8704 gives -0.07 mag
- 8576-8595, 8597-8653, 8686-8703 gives -0.02 mag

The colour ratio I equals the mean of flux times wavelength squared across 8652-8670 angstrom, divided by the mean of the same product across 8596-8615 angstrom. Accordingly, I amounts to 1.05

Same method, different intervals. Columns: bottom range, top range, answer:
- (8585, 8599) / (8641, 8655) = 1.11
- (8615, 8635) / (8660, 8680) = 1.03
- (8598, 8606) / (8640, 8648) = 1.11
